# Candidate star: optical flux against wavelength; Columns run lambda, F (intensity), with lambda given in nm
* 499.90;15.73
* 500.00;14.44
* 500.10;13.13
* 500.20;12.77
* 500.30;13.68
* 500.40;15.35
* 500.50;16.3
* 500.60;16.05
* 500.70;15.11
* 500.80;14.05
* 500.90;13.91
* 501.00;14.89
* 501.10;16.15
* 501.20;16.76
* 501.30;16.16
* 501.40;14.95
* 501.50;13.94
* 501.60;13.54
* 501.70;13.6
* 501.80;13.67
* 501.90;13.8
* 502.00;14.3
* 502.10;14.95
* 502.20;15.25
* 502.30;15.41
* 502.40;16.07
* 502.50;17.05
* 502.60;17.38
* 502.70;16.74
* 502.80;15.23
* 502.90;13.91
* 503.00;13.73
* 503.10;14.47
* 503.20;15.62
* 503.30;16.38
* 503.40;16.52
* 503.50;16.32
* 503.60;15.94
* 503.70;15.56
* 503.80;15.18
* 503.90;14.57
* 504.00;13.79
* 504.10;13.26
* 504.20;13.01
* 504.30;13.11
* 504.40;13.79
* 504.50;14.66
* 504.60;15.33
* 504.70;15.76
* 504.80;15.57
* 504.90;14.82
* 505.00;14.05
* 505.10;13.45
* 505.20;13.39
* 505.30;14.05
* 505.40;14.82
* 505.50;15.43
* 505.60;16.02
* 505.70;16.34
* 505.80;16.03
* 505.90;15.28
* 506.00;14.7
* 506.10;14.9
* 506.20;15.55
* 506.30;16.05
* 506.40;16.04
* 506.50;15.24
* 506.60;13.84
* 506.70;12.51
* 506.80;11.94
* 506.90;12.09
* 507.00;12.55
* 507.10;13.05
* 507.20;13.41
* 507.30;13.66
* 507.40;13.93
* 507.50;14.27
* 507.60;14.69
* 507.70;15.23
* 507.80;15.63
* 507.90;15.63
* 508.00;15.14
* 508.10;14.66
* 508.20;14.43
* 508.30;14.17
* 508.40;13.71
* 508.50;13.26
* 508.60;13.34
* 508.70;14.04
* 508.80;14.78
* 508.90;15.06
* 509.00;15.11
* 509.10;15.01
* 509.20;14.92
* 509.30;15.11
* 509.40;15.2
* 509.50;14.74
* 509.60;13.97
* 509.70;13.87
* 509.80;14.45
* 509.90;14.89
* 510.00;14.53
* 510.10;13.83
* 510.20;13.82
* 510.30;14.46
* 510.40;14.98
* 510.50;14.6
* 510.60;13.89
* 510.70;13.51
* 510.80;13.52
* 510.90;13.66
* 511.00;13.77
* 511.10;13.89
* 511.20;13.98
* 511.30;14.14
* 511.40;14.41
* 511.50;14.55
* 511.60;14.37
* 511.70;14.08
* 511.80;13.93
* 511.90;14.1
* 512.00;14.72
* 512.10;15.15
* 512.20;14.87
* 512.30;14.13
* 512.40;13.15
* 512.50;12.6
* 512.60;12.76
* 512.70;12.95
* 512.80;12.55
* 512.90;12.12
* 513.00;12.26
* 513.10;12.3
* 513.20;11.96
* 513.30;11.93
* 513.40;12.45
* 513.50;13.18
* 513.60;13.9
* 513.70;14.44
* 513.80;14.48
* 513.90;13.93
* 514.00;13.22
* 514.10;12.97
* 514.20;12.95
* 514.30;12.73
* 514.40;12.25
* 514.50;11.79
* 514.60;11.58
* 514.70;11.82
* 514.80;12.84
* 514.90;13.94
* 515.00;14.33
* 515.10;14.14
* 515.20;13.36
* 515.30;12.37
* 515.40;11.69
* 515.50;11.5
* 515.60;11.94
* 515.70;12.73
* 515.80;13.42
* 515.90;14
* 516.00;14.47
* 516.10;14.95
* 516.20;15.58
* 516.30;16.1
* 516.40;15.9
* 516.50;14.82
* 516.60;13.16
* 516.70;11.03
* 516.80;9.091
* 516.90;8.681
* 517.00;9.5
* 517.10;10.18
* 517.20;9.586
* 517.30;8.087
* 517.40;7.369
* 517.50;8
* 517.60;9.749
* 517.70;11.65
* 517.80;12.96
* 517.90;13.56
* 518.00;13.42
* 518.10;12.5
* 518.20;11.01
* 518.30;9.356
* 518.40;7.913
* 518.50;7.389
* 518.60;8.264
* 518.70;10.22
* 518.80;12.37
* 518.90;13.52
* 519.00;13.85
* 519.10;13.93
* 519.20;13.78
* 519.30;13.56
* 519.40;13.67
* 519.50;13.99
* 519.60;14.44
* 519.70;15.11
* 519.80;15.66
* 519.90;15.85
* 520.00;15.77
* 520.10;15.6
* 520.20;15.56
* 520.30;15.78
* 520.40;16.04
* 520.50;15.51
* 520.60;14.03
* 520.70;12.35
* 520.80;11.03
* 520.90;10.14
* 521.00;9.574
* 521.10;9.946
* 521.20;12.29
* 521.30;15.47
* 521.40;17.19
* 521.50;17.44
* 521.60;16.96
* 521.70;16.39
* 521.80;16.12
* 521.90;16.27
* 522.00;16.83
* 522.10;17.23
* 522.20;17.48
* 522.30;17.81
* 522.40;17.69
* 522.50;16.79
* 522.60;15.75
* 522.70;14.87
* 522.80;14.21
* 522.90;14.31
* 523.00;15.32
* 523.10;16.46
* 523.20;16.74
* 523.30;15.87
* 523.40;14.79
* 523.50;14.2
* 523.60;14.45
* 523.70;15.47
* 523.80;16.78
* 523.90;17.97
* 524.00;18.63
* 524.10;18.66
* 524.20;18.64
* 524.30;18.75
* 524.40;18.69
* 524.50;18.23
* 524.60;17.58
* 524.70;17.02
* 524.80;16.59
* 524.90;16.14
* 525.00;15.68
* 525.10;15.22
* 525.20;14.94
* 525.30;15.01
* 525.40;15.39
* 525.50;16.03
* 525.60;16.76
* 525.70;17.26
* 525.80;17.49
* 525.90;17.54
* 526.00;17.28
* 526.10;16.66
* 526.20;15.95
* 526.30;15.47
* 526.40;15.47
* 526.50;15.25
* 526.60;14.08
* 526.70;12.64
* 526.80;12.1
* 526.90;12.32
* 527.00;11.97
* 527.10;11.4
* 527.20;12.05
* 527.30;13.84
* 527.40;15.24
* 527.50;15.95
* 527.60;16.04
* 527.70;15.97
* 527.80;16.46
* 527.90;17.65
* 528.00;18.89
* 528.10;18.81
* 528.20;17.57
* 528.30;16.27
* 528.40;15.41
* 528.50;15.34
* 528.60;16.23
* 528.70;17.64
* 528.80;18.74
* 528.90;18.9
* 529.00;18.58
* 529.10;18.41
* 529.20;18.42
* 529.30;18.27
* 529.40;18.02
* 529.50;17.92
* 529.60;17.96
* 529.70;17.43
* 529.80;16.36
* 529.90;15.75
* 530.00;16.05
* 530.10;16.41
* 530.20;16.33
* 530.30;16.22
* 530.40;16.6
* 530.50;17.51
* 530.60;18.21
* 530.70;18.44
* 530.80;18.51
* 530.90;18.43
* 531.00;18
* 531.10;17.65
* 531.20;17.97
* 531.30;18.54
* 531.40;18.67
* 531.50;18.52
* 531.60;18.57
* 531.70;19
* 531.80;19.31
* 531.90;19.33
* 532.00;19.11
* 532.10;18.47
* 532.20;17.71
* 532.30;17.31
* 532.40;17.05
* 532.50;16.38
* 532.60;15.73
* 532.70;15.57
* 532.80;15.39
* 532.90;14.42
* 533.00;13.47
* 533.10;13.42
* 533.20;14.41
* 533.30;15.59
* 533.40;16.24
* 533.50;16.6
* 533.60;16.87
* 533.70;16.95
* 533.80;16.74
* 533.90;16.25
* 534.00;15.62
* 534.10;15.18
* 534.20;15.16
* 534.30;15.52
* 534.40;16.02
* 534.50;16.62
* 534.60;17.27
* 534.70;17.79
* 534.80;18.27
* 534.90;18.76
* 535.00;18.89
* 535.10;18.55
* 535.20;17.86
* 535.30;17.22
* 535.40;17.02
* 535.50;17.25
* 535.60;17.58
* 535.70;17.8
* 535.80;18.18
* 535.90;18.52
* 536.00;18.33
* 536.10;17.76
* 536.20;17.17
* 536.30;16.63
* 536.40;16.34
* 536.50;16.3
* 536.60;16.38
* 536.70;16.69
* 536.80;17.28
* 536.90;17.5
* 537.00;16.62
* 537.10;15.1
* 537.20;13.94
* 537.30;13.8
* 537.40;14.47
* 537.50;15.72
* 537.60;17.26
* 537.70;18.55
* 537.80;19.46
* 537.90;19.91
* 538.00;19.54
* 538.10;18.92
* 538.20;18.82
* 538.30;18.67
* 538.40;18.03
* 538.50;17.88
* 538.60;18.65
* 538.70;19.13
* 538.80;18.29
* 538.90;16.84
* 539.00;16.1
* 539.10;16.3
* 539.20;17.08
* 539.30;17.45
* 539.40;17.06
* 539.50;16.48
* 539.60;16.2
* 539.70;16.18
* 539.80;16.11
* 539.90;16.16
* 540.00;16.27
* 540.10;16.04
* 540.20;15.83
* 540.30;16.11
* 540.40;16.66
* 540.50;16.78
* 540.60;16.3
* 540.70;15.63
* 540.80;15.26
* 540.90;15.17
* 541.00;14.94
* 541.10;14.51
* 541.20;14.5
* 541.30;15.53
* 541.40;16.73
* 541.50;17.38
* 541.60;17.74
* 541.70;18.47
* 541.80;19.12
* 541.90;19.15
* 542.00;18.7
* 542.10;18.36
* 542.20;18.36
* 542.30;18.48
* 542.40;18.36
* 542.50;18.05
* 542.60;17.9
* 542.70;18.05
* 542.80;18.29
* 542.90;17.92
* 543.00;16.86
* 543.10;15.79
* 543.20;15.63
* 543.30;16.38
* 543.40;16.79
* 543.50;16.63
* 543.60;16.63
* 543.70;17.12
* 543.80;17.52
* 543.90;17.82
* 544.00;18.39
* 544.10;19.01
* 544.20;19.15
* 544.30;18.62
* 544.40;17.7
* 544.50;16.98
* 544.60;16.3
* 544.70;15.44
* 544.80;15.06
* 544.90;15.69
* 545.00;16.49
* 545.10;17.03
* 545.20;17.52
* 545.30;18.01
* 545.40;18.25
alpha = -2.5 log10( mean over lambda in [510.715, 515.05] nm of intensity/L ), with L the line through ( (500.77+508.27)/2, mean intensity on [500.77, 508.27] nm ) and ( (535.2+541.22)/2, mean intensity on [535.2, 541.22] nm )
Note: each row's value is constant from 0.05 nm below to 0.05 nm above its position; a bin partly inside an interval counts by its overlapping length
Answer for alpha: 0.15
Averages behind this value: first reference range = 14.8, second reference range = 16.9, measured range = 13.4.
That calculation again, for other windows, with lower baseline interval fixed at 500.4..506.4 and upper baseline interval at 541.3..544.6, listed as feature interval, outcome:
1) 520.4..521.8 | 0.17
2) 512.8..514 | 0.21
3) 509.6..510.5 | 0.08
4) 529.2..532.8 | -0.05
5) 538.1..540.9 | 0.04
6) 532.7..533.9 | 0.10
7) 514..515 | 0.24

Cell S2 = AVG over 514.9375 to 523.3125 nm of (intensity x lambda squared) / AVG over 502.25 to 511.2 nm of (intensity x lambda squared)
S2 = 0.97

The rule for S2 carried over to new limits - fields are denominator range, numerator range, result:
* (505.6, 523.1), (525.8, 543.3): 1.33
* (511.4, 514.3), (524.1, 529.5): 1.28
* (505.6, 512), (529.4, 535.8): 1.30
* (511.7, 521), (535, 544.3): 1.47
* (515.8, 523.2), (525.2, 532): 1.28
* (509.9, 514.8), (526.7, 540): 1.36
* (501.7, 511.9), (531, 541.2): 1.30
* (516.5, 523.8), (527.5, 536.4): 1.33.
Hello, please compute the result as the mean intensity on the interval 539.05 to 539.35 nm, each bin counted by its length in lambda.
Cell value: 16.9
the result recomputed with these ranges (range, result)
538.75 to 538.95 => 17.6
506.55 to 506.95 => 12.6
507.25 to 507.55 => 14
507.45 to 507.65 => 14.5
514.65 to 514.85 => 12.3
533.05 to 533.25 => 13.9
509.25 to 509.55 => 15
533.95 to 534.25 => 15.3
